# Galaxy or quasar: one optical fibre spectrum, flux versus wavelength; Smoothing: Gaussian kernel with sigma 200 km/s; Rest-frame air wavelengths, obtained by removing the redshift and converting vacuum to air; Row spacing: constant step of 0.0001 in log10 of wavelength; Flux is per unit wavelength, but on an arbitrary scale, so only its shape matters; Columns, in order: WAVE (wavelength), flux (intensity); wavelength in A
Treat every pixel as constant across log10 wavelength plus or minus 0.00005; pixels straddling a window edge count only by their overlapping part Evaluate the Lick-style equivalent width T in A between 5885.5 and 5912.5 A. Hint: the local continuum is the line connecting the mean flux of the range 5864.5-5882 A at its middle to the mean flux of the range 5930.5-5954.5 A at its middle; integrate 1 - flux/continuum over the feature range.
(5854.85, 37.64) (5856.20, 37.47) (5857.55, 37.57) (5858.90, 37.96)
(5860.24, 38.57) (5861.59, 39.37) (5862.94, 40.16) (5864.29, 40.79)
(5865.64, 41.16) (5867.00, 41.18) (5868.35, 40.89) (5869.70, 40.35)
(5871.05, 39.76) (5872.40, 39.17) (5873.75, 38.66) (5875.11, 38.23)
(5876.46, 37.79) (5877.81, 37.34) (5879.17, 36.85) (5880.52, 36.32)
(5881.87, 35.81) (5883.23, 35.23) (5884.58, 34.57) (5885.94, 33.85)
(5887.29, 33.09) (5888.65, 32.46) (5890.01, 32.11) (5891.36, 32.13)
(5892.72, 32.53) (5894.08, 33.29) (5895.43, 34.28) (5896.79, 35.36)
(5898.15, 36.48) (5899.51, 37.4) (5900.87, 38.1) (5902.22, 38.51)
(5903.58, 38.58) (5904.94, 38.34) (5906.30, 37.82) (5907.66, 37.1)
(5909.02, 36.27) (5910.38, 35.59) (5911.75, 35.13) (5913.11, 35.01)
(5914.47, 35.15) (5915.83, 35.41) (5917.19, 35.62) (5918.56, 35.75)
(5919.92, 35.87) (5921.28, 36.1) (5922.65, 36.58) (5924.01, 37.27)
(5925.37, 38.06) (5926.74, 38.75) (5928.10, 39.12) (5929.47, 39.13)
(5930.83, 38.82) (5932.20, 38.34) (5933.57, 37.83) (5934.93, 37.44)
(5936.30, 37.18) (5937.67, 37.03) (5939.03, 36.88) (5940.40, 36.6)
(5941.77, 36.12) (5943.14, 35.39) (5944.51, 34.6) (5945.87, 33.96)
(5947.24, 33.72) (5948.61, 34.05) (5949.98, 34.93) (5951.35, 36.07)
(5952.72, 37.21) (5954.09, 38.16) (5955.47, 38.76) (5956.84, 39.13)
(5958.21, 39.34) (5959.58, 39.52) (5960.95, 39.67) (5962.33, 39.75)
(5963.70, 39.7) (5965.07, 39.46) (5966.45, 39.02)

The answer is 1.76 A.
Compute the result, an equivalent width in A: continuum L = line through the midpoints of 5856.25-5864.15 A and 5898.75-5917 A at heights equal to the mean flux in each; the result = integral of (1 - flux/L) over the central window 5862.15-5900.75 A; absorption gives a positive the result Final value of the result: 1.2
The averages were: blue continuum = 38.8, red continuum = 36.8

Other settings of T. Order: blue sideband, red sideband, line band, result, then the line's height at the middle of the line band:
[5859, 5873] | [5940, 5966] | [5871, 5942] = 4.2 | 38.7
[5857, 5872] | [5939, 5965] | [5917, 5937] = 0.2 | 37.9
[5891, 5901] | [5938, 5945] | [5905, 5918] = -0.3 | 35.2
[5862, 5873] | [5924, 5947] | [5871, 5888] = 1.4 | 39.8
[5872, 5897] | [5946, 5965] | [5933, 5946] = 0.2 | 37.1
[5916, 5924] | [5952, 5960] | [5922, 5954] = 0.5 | 37.3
